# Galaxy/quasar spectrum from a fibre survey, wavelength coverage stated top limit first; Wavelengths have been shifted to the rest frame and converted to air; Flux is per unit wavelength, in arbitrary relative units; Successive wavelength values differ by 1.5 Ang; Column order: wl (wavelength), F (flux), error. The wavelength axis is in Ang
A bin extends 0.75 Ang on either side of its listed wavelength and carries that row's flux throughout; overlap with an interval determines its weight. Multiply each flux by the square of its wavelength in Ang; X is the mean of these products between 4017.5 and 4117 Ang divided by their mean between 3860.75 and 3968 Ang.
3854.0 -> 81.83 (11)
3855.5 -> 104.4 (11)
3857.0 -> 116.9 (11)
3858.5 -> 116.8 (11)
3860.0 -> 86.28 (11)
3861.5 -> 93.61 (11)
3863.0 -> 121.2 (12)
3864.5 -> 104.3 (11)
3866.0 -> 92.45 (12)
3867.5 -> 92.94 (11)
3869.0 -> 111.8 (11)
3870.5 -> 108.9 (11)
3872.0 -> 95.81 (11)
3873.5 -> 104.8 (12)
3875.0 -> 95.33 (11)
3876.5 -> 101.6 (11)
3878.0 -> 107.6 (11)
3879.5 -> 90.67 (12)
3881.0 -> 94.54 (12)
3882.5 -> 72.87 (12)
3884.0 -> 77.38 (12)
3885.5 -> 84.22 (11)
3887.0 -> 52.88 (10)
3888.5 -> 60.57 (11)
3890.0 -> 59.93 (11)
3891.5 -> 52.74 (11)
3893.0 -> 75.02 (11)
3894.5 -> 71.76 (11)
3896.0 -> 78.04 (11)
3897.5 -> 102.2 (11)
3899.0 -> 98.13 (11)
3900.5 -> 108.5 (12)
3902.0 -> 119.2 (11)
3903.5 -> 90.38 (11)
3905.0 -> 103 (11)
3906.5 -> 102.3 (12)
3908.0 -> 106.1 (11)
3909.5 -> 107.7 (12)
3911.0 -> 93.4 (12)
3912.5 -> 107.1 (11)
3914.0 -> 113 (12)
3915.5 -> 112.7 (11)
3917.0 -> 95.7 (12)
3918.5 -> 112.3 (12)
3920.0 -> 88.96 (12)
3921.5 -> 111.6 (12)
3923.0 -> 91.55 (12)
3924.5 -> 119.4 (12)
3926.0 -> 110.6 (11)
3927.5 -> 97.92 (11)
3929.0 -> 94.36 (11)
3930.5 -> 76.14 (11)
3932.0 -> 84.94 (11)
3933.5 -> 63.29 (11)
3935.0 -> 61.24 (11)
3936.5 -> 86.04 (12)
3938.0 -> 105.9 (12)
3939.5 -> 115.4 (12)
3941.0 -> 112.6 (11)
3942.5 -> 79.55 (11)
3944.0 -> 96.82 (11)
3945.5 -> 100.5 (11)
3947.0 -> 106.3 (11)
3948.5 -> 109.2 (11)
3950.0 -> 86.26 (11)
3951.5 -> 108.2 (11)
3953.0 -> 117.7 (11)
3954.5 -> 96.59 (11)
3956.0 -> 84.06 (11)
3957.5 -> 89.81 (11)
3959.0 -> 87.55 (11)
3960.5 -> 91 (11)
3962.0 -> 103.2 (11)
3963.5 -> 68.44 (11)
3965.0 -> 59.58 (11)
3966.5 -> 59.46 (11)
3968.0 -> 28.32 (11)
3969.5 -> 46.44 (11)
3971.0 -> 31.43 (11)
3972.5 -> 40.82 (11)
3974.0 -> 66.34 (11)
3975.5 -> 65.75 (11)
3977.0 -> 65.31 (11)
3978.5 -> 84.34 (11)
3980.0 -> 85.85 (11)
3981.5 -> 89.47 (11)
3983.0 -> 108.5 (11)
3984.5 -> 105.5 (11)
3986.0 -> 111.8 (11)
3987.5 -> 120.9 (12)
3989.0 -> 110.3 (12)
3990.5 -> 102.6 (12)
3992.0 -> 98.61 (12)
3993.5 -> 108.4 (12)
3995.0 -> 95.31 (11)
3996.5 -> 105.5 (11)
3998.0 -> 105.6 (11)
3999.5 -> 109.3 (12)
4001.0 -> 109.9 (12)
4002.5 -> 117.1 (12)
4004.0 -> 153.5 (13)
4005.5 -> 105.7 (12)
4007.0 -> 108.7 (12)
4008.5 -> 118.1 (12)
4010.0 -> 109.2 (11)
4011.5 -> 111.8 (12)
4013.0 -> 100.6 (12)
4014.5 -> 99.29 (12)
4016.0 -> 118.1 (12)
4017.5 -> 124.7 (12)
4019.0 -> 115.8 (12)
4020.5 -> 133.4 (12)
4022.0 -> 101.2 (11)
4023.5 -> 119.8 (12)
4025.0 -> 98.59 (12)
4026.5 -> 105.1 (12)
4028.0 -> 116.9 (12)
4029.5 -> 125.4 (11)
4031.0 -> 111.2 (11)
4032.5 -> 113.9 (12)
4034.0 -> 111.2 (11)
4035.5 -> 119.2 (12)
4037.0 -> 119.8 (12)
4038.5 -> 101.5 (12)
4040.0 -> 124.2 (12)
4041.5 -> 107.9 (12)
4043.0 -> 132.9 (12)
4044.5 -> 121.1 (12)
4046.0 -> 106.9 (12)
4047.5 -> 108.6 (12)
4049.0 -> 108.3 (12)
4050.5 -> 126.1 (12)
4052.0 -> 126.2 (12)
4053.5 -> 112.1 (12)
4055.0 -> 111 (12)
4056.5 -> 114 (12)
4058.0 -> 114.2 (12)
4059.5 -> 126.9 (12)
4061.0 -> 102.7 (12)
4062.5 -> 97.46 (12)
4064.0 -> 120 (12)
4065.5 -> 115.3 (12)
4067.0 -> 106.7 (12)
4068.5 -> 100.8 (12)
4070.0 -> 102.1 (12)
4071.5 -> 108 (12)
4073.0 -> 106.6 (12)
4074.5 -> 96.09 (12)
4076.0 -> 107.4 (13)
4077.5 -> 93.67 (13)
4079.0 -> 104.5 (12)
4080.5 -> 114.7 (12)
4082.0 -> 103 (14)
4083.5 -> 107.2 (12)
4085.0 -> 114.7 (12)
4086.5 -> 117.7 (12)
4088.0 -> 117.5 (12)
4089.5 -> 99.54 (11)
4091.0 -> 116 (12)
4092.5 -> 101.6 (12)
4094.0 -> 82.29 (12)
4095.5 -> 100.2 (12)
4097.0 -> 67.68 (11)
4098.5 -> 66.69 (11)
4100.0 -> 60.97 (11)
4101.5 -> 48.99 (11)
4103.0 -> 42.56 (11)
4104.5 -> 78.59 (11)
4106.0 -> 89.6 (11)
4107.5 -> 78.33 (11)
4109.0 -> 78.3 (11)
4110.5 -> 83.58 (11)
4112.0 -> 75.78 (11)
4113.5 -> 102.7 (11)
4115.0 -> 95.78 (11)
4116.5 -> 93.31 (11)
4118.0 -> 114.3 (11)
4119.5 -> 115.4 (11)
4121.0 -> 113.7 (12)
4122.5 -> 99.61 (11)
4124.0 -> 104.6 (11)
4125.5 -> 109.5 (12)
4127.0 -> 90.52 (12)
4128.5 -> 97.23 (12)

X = 1.2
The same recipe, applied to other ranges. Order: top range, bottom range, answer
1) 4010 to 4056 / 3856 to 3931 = 1.28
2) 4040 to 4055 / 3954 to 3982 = 1.73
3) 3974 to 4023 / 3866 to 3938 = 1.20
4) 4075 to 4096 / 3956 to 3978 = 1.71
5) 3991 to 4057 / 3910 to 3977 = 1.35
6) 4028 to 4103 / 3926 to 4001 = 1.26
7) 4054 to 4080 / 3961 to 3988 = 1.52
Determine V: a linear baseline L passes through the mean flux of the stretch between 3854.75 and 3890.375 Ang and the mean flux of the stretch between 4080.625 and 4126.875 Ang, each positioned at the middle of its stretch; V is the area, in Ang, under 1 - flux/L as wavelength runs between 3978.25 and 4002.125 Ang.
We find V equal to -2.66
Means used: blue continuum 94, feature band 104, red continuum 92.9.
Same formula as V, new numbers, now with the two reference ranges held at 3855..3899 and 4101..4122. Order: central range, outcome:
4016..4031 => -4.6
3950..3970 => 2.0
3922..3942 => -0.9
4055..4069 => -3.7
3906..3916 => -1.8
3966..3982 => 5.3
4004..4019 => -4.1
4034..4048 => -4.4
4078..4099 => -3.3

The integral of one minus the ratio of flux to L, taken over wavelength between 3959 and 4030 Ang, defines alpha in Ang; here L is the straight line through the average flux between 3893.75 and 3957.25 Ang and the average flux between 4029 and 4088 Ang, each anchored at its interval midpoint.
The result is 5.9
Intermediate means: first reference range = 98.2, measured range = 96.8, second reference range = 112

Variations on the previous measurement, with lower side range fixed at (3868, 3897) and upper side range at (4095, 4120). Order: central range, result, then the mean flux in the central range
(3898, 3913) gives -3.5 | 103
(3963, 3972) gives 3.8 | 48.2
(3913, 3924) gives -2.7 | 104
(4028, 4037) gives -3.7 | 117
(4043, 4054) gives -4.6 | 117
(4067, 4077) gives -2.6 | 103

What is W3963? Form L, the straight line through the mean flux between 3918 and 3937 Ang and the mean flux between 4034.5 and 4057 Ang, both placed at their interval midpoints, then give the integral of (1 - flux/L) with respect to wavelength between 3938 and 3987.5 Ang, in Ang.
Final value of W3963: 6.7 Ang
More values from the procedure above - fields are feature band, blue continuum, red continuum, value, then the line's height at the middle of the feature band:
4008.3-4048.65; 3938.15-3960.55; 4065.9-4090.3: -3.97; 104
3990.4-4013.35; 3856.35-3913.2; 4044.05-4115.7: -3.12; 97.1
